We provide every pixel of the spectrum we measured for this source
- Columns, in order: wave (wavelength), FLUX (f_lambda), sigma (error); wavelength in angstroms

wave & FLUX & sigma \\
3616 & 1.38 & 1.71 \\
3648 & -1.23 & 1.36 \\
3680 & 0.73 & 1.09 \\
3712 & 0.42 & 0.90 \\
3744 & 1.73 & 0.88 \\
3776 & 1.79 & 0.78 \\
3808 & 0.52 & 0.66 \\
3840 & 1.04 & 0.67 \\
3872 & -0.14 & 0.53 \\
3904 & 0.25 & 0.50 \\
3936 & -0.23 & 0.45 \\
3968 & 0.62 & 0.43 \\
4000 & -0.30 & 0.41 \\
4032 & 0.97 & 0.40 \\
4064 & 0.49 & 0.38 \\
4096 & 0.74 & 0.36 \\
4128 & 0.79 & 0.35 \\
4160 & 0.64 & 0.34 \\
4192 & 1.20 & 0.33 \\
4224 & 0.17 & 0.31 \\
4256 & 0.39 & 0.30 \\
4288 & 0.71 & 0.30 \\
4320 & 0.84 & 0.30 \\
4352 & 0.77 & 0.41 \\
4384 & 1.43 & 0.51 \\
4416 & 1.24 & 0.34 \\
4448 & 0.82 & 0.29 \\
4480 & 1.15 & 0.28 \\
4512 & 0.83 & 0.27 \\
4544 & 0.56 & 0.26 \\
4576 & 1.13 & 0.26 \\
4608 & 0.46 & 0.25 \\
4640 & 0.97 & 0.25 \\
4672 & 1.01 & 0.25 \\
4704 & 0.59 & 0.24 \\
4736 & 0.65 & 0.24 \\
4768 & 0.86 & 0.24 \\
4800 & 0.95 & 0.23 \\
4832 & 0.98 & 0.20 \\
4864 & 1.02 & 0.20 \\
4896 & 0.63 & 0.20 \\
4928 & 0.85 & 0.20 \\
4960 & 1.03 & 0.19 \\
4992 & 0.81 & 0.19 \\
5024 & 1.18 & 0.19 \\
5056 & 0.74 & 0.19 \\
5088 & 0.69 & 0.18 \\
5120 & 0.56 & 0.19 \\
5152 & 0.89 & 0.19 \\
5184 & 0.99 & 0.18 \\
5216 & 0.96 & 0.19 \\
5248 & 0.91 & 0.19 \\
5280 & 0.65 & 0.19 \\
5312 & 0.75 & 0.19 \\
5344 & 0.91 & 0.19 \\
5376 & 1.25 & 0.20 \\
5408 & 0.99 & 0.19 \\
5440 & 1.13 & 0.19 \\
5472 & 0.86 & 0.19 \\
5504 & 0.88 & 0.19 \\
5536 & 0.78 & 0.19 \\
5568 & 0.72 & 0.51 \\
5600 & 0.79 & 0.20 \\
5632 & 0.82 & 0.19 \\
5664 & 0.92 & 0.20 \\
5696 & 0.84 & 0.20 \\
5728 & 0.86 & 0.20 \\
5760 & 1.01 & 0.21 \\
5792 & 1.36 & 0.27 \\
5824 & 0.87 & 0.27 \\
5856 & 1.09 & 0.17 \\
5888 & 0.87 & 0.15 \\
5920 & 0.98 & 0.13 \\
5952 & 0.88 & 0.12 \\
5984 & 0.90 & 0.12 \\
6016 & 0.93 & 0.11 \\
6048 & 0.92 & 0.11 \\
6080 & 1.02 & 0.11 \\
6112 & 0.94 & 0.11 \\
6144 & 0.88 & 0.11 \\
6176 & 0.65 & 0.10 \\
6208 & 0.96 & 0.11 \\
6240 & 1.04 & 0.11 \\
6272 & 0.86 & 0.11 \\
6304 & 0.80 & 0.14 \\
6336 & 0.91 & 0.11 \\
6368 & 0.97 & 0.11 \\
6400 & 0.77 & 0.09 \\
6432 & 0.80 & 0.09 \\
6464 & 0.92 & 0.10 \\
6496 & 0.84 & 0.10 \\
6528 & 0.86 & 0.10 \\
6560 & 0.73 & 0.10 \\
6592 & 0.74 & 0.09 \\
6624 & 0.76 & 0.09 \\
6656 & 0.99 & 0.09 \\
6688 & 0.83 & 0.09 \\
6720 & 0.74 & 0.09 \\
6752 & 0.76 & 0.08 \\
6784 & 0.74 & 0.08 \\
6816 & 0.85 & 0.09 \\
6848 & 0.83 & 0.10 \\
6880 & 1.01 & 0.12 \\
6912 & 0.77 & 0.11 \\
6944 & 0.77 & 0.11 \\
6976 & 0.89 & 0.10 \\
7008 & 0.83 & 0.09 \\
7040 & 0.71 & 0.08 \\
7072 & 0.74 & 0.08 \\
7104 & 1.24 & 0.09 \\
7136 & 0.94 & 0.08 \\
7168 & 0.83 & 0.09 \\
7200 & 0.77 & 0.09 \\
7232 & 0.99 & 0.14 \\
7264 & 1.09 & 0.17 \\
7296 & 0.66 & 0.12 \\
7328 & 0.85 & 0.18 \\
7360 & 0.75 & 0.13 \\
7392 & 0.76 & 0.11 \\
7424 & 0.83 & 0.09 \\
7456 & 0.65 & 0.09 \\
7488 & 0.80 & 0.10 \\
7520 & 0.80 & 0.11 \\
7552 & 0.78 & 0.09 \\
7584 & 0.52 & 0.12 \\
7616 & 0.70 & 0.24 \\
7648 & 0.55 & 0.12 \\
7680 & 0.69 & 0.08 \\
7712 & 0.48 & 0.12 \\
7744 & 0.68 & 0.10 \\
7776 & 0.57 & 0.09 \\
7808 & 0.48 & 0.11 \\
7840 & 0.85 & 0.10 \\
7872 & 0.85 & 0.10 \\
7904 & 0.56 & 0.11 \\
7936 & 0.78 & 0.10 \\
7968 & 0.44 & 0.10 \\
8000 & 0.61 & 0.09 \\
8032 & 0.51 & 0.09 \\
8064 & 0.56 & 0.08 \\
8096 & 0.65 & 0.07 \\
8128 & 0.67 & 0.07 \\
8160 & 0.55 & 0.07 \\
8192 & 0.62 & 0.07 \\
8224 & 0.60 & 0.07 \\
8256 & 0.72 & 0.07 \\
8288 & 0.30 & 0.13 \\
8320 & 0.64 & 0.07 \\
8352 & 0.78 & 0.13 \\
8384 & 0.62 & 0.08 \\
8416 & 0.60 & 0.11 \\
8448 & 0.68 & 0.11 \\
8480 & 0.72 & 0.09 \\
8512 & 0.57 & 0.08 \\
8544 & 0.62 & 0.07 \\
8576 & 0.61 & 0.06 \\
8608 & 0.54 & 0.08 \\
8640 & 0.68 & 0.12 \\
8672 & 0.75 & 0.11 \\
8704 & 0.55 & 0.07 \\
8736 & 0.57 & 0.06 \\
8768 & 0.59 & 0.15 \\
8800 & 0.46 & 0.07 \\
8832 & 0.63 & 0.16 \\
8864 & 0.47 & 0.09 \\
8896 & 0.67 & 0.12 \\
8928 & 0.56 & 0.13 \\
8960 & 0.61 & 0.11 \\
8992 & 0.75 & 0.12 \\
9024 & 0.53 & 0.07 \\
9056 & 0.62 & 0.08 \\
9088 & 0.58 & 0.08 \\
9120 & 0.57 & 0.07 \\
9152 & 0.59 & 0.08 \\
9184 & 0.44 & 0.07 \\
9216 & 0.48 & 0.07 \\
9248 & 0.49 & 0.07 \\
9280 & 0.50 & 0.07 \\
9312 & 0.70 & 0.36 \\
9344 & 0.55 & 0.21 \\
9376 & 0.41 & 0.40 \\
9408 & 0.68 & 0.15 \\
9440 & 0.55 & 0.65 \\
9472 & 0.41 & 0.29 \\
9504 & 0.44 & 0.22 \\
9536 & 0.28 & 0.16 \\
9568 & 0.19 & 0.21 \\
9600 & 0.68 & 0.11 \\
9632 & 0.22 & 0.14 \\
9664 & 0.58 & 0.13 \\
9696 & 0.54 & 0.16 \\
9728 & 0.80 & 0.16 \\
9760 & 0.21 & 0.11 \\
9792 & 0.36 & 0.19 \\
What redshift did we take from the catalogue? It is 0.08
